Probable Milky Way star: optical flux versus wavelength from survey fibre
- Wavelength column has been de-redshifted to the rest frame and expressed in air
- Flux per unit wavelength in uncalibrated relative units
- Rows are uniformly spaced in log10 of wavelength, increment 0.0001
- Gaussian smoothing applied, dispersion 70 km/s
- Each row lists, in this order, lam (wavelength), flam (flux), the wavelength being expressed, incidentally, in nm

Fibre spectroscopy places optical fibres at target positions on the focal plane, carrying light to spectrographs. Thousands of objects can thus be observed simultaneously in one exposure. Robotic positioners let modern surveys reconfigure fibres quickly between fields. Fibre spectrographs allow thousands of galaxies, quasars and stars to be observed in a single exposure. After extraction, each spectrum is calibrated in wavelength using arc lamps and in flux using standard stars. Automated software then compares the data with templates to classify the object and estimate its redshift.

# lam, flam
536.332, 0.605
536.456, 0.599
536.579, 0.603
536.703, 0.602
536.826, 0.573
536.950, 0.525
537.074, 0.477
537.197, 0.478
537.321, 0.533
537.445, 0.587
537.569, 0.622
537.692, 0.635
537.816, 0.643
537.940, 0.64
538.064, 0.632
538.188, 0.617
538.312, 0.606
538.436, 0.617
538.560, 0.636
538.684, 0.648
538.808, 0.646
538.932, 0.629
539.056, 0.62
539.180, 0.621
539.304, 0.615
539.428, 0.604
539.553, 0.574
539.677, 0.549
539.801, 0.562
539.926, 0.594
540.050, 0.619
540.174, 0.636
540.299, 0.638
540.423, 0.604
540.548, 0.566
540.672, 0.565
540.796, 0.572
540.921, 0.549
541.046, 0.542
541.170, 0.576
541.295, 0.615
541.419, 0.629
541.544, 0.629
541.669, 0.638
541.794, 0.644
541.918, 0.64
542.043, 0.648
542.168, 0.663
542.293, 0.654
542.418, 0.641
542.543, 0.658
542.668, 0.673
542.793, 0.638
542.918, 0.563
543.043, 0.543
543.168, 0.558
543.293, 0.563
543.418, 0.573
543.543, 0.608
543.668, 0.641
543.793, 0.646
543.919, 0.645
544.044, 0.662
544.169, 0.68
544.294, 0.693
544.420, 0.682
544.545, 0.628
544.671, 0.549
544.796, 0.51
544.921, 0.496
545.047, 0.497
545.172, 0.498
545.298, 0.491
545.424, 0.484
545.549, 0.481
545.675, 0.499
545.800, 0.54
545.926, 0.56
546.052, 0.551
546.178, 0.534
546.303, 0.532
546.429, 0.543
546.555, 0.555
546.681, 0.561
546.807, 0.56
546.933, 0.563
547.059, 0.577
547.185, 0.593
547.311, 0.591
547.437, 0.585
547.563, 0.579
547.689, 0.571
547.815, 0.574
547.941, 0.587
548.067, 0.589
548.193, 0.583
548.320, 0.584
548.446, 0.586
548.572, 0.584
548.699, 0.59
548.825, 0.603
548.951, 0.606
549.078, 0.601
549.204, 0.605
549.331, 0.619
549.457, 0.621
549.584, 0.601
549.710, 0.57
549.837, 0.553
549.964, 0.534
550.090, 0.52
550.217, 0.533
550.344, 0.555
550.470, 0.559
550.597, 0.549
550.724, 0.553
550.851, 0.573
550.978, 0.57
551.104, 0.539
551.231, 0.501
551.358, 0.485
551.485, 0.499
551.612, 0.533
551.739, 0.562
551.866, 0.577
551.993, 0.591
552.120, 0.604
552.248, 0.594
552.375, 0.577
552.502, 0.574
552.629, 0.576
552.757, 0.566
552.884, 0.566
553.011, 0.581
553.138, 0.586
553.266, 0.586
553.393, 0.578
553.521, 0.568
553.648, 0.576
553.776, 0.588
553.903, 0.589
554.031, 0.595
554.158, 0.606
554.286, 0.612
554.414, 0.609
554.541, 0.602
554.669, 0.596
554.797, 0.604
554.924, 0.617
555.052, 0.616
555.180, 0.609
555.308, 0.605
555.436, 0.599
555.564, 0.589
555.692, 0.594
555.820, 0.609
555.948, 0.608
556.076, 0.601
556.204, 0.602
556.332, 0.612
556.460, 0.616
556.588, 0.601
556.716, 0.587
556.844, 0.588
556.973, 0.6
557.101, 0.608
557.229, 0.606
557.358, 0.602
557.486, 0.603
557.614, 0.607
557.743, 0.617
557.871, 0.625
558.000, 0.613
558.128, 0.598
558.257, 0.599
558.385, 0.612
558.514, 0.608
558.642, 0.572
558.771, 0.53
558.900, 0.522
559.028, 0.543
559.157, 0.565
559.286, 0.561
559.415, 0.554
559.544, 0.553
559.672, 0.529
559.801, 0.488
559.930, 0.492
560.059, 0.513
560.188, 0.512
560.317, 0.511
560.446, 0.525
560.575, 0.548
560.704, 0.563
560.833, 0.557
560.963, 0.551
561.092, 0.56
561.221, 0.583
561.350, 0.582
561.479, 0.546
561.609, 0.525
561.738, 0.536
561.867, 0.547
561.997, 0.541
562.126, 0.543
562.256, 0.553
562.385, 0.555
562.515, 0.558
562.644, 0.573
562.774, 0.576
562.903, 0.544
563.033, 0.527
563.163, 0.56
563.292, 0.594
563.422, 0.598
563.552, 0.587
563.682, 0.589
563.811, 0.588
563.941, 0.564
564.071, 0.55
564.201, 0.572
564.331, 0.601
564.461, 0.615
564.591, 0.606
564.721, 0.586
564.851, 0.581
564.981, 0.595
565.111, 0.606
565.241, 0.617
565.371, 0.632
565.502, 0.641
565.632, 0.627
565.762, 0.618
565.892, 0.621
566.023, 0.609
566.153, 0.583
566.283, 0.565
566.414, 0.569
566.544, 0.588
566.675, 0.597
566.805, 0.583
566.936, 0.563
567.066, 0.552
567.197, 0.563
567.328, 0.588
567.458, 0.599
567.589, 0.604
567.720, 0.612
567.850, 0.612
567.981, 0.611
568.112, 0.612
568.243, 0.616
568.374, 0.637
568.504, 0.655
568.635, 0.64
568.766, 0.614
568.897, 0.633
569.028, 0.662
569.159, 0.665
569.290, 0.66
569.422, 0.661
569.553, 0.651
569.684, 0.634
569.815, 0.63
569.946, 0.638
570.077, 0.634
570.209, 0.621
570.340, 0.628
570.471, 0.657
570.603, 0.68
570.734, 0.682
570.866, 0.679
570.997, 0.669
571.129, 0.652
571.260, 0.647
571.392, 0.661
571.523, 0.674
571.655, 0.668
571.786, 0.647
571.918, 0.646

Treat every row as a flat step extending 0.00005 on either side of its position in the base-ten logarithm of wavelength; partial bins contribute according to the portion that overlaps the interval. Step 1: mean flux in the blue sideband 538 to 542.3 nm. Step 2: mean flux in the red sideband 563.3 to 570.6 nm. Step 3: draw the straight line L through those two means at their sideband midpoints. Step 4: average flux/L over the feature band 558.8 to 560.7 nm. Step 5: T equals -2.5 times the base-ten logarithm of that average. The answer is 0.15 mag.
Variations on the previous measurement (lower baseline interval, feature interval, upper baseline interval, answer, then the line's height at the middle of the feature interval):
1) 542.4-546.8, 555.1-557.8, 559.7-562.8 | -0.096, 0.552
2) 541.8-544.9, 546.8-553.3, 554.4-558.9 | 0.073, 0.611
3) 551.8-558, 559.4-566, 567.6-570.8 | 0.097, 0.62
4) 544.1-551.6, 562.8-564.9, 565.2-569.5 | 0.045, 0.604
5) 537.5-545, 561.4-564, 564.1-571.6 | 0.109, 0.619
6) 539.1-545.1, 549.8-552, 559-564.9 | 0.081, 0.584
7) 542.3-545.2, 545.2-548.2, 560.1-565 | 0.086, 0.598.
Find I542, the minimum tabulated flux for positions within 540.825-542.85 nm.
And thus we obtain 0.542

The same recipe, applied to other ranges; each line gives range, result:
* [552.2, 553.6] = 0.566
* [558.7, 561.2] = 0.488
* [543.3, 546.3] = 0.481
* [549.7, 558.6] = 0.485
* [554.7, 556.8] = 0.587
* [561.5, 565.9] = 0.525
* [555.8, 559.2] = 0.522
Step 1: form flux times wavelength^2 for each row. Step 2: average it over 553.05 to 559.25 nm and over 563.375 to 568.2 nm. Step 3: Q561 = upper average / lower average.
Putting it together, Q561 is 1.03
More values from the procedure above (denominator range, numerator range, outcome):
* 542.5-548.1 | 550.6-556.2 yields 1.04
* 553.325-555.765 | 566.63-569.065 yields 1.07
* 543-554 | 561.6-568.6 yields 1.09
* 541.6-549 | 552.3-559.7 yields 1.05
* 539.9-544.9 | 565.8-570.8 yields 1.11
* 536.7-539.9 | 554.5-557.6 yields 1.08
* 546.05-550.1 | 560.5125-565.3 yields 1.04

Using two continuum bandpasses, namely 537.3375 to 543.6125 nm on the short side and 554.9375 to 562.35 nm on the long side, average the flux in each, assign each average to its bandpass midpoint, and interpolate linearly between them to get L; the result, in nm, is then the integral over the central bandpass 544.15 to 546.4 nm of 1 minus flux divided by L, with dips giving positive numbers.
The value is 0.198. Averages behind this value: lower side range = 0.61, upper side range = 0.573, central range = 0.548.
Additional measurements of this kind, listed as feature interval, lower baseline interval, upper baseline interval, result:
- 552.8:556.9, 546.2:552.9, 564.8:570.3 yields -0.10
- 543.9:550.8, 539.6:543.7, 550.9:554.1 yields 0.18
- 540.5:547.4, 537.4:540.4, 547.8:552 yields 0.10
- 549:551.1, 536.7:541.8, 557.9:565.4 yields 0.04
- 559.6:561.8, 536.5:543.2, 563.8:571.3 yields 0.28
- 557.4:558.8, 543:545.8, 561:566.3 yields -0.05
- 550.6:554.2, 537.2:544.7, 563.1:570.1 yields 0.26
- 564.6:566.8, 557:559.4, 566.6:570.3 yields 0.03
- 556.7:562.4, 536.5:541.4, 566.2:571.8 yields 0.50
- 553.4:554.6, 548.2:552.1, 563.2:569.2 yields -0.04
